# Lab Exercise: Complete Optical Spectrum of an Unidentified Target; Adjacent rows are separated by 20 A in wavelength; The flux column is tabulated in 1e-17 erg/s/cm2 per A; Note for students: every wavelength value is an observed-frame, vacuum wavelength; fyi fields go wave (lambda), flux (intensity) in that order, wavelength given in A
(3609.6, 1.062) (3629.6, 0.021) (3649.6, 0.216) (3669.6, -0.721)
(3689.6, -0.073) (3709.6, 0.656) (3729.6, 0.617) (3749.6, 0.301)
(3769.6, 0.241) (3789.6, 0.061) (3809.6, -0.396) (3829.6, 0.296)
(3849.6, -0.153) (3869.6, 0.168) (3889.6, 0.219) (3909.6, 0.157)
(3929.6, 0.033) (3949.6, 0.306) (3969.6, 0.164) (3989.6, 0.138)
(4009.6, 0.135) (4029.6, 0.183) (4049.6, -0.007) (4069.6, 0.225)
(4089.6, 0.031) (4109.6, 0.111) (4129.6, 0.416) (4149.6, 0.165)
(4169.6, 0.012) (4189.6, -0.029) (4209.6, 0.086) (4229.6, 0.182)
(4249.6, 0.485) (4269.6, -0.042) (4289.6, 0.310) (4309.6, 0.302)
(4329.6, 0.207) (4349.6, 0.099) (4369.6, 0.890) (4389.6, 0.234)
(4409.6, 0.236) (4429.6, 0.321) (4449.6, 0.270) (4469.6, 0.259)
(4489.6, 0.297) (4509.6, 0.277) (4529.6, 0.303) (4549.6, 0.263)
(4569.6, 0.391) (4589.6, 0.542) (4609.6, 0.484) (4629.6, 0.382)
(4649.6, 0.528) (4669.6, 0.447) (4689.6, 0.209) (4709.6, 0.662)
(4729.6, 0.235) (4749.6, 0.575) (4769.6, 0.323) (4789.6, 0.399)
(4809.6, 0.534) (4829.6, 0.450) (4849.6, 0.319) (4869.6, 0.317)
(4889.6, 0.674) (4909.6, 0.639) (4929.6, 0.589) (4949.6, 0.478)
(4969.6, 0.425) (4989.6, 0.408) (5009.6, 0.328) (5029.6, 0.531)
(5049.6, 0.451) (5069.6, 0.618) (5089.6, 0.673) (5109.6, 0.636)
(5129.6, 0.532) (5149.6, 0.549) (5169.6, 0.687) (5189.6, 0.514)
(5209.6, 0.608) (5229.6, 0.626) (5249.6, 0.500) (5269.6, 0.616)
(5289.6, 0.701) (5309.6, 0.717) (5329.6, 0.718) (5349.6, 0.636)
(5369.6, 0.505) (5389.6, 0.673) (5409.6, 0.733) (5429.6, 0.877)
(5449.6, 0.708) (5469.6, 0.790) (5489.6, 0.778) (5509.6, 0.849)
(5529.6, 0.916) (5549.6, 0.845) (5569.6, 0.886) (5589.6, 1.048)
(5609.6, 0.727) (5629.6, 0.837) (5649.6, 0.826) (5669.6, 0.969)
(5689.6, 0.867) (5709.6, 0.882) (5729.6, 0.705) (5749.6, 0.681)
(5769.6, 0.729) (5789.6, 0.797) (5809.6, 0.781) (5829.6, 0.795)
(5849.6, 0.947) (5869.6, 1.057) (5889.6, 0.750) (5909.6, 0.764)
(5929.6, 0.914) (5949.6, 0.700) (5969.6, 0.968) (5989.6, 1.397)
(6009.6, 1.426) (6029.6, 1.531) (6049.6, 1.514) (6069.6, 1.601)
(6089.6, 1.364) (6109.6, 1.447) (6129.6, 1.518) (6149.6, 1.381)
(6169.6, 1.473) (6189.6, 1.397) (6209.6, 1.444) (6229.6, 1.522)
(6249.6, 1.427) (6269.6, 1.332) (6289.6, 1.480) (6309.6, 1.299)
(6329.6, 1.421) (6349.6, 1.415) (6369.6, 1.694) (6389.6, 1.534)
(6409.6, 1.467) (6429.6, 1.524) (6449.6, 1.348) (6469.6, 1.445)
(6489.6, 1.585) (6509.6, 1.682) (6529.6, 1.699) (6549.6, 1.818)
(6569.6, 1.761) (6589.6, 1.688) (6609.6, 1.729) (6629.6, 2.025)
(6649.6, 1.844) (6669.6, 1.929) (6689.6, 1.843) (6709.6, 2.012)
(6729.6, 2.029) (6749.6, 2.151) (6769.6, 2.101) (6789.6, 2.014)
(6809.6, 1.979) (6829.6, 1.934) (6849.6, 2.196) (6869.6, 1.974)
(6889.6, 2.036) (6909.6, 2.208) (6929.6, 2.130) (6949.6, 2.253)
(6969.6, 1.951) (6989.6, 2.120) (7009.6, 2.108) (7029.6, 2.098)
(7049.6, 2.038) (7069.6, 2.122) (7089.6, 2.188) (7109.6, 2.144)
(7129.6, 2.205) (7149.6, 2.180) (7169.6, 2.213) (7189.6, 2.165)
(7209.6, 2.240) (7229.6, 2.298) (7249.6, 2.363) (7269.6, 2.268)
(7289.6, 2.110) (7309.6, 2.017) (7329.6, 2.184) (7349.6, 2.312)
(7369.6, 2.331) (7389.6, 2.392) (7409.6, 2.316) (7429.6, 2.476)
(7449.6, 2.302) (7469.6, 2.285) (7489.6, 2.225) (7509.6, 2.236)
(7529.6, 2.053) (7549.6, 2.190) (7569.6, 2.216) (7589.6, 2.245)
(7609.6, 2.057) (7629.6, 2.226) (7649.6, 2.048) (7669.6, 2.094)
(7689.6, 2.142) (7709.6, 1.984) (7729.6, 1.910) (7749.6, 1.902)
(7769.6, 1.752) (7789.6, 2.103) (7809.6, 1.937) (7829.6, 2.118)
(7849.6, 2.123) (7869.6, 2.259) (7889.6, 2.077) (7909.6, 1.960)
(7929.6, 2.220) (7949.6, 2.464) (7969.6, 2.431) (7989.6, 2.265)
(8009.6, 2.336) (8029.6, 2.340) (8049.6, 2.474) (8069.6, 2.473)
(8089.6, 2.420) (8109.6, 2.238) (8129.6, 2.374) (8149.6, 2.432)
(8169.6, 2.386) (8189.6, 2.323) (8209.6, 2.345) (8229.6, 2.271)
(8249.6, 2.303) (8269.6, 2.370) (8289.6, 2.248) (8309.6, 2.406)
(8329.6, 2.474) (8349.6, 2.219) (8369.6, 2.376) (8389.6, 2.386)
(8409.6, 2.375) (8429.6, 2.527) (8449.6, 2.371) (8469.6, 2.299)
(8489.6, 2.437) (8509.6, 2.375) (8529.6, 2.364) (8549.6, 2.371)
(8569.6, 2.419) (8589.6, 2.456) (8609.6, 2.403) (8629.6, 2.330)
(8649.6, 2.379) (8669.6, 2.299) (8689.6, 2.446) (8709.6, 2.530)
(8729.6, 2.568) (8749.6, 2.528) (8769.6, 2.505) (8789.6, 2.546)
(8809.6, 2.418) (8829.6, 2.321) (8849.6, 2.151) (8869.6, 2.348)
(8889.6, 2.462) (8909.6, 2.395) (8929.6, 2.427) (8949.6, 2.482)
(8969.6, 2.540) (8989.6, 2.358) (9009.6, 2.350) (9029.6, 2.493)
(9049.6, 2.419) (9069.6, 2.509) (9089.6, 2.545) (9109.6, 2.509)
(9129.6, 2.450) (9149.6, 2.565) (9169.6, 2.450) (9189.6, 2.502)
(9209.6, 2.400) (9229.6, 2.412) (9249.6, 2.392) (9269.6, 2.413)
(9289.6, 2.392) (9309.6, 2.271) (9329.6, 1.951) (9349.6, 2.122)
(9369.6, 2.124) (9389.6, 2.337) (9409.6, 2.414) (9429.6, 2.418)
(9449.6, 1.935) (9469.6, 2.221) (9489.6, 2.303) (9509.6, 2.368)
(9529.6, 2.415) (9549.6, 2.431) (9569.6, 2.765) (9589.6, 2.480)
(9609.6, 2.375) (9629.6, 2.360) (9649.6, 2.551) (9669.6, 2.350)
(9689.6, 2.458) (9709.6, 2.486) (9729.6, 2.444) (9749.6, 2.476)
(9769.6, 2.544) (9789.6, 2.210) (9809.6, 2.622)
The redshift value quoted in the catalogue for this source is 0.50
